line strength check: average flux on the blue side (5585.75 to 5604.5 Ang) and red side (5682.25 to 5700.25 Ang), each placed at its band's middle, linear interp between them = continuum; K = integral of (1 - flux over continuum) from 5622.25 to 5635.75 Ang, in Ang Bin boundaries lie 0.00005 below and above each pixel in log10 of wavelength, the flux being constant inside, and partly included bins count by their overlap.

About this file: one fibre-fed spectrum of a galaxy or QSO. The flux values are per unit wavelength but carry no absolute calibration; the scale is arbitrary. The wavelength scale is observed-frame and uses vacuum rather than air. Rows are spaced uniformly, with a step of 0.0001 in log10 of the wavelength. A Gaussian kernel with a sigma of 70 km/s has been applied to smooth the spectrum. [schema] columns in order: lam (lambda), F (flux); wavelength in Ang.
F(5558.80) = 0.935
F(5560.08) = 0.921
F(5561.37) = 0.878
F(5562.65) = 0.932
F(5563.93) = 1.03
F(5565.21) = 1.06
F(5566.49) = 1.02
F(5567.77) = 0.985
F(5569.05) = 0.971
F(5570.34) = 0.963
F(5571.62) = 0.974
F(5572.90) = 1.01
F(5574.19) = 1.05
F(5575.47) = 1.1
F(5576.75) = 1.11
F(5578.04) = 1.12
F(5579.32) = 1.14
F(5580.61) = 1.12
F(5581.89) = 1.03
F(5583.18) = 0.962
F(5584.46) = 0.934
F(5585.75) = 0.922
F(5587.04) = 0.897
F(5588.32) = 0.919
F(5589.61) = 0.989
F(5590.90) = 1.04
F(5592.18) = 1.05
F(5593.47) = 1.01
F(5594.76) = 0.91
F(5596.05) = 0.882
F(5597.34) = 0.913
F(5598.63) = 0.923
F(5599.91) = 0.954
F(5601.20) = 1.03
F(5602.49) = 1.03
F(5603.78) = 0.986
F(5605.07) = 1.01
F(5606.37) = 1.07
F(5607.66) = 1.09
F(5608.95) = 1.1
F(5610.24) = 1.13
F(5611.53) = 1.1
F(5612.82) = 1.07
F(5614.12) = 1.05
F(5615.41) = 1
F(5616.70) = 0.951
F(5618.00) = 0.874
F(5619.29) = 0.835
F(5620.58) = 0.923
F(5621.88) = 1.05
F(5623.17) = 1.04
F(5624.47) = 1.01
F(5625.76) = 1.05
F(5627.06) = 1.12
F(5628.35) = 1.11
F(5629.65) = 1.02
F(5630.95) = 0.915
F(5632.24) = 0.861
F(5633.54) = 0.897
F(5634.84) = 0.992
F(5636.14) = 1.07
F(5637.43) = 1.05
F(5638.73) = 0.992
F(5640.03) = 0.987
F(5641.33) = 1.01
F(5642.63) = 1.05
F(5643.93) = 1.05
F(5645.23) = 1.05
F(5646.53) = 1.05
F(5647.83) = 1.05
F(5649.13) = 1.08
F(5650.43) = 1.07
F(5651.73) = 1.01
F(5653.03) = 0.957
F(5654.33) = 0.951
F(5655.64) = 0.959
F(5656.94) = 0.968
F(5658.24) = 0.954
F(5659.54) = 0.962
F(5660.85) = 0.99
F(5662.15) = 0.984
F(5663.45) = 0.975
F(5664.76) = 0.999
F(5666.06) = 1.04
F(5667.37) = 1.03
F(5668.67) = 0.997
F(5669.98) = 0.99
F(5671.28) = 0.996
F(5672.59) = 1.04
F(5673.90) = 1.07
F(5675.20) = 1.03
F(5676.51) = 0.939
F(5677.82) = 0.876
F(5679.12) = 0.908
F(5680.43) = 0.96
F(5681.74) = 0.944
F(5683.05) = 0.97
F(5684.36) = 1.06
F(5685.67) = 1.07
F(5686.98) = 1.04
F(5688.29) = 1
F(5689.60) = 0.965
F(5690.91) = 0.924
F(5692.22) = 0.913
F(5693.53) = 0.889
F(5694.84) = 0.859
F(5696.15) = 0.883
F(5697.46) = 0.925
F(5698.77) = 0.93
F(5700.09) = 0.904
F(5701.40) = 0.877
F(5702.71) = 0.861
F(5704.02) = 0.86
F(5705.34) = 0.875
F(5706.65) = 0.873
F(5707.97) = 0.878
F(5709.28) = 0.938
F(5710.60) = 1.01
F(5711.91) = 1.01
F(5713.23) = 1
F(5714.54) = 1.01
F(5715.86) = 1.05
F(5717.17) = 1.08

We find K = -0.60 Ang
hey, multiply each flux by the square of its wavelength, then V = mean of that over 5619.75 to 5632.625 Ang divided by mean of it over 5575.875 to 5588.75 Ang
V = 1.01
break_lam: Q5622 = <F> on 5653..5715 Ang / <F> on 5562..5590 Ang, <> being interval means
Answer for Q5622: 0.95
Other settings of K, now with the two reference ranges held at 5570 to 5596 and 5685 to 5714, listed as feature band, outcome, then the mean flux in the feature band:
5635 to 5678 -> -2.1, 1.01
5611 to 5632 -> -0.4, 1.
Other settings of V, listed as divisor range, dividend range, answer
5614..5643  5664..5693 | 1.01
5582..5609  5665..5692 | 1.04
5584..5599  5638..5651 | 1.11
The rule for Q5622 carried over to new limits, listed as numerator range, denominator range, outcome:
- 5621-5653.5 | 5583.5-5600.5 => 1.07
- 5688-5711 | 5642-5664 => 0.90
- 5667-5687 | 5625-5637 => 0.99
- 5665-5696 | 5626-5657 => 0.97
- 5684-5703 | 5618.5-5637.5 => 0.95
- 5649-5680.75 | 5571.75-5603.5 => 0.99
